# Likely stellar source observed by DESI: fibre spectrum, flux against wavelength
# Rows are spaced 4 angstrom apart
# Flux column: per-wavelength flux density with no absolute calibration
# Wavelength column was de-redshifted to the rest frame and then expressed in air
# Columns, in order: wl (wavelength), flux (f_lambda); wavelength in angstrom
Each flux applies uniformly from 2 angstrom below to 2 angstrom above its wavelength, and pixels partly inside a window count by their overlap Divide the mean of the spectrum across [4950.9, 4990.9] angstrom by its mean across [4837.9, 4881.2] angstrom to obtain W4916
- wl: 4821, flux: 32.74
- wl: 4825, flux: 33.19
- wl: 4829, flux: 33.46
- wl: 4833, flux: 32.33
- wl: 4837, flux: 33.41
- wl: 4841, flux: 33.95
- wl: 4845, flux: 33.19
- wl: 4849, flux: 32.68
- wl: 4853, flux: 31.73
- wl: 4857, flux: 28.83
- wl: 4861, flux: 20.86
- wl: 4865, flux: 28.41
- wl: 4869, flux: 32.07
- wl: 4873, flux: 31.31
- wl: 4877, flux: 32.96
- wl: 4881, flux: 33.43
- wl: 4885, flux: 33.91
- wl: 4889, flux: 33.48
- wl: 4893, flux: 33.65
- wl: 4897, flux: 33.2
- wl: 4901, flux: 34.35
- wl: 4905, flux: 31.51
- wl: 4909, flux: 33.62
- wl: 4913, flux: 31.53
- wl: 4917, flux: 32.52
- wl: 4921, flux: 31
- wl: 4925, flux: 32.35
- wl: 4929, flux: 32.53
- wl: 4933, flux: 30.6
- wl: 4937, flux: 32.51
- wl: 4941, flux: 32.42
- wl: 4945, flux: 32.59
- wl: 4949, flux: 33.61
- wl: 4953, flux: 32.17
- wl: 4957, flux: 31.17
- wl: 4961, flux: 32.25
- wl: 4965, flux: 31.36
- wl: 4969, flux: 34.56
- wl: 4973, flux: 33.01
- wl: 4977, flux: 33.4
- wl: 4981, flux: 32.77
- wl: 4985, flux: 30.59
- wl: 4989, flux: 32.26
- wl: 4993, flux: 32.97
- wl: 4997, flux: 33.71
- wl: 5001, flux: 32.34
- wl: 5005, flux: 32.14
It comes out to 1.1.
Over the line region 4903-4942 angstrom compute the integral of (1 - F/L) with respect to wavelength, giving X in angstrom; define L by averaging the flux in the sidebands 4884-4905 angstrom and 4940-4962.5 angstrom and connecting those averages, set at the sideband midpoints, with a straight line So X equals 1.1 angstrom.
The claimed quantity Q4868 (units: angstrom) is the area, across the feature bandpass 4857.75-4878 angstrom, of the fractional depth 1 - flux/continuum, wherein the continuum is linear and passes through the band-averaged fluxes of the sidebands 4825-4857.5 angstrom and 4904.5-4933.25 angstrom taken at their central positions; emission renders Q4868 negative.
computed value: 2.2 angstrom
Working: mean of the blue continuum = 32.7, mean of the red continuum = 32.1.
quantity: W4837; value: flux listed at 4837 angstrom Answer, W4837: 33.41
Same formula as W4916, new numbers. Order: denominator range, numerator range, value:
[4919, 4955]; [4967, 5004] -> 1.02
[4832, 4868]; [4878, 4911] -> 1.09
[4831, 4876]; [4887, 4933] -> 1.06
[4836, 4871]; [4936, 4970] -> 1.06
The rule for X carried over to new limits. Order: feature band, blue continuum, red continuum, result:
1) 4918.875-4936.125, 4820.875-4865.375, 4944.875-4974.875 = 0.3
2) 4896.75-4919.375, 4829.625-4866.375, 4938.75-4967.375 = -0.8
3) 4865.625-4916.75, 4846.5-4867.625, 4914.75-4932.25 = -4.0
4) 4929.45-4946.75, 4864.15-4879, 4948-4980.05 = 0.1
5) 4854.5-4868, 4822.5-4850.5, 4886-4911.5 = 2.7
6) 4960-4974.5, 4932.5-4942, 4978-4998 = -0.3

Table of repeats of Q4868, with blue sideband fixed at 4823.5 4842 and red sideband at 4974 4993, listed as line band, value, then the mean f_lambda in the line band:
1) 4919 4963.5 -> 0.70 angstrom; 32.1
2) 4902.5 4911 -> 0.04 angstrom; 32.7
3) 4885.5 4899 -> -0.25 angstrom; 33.5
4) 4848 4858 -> 0.60 angstrom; 31.1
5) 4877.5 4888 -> -0.19 angstrom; 33.6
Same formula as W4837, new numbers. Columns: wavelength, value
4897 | 33.2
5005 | 32.14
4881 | 33.43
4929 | 32.53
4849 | 32.68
